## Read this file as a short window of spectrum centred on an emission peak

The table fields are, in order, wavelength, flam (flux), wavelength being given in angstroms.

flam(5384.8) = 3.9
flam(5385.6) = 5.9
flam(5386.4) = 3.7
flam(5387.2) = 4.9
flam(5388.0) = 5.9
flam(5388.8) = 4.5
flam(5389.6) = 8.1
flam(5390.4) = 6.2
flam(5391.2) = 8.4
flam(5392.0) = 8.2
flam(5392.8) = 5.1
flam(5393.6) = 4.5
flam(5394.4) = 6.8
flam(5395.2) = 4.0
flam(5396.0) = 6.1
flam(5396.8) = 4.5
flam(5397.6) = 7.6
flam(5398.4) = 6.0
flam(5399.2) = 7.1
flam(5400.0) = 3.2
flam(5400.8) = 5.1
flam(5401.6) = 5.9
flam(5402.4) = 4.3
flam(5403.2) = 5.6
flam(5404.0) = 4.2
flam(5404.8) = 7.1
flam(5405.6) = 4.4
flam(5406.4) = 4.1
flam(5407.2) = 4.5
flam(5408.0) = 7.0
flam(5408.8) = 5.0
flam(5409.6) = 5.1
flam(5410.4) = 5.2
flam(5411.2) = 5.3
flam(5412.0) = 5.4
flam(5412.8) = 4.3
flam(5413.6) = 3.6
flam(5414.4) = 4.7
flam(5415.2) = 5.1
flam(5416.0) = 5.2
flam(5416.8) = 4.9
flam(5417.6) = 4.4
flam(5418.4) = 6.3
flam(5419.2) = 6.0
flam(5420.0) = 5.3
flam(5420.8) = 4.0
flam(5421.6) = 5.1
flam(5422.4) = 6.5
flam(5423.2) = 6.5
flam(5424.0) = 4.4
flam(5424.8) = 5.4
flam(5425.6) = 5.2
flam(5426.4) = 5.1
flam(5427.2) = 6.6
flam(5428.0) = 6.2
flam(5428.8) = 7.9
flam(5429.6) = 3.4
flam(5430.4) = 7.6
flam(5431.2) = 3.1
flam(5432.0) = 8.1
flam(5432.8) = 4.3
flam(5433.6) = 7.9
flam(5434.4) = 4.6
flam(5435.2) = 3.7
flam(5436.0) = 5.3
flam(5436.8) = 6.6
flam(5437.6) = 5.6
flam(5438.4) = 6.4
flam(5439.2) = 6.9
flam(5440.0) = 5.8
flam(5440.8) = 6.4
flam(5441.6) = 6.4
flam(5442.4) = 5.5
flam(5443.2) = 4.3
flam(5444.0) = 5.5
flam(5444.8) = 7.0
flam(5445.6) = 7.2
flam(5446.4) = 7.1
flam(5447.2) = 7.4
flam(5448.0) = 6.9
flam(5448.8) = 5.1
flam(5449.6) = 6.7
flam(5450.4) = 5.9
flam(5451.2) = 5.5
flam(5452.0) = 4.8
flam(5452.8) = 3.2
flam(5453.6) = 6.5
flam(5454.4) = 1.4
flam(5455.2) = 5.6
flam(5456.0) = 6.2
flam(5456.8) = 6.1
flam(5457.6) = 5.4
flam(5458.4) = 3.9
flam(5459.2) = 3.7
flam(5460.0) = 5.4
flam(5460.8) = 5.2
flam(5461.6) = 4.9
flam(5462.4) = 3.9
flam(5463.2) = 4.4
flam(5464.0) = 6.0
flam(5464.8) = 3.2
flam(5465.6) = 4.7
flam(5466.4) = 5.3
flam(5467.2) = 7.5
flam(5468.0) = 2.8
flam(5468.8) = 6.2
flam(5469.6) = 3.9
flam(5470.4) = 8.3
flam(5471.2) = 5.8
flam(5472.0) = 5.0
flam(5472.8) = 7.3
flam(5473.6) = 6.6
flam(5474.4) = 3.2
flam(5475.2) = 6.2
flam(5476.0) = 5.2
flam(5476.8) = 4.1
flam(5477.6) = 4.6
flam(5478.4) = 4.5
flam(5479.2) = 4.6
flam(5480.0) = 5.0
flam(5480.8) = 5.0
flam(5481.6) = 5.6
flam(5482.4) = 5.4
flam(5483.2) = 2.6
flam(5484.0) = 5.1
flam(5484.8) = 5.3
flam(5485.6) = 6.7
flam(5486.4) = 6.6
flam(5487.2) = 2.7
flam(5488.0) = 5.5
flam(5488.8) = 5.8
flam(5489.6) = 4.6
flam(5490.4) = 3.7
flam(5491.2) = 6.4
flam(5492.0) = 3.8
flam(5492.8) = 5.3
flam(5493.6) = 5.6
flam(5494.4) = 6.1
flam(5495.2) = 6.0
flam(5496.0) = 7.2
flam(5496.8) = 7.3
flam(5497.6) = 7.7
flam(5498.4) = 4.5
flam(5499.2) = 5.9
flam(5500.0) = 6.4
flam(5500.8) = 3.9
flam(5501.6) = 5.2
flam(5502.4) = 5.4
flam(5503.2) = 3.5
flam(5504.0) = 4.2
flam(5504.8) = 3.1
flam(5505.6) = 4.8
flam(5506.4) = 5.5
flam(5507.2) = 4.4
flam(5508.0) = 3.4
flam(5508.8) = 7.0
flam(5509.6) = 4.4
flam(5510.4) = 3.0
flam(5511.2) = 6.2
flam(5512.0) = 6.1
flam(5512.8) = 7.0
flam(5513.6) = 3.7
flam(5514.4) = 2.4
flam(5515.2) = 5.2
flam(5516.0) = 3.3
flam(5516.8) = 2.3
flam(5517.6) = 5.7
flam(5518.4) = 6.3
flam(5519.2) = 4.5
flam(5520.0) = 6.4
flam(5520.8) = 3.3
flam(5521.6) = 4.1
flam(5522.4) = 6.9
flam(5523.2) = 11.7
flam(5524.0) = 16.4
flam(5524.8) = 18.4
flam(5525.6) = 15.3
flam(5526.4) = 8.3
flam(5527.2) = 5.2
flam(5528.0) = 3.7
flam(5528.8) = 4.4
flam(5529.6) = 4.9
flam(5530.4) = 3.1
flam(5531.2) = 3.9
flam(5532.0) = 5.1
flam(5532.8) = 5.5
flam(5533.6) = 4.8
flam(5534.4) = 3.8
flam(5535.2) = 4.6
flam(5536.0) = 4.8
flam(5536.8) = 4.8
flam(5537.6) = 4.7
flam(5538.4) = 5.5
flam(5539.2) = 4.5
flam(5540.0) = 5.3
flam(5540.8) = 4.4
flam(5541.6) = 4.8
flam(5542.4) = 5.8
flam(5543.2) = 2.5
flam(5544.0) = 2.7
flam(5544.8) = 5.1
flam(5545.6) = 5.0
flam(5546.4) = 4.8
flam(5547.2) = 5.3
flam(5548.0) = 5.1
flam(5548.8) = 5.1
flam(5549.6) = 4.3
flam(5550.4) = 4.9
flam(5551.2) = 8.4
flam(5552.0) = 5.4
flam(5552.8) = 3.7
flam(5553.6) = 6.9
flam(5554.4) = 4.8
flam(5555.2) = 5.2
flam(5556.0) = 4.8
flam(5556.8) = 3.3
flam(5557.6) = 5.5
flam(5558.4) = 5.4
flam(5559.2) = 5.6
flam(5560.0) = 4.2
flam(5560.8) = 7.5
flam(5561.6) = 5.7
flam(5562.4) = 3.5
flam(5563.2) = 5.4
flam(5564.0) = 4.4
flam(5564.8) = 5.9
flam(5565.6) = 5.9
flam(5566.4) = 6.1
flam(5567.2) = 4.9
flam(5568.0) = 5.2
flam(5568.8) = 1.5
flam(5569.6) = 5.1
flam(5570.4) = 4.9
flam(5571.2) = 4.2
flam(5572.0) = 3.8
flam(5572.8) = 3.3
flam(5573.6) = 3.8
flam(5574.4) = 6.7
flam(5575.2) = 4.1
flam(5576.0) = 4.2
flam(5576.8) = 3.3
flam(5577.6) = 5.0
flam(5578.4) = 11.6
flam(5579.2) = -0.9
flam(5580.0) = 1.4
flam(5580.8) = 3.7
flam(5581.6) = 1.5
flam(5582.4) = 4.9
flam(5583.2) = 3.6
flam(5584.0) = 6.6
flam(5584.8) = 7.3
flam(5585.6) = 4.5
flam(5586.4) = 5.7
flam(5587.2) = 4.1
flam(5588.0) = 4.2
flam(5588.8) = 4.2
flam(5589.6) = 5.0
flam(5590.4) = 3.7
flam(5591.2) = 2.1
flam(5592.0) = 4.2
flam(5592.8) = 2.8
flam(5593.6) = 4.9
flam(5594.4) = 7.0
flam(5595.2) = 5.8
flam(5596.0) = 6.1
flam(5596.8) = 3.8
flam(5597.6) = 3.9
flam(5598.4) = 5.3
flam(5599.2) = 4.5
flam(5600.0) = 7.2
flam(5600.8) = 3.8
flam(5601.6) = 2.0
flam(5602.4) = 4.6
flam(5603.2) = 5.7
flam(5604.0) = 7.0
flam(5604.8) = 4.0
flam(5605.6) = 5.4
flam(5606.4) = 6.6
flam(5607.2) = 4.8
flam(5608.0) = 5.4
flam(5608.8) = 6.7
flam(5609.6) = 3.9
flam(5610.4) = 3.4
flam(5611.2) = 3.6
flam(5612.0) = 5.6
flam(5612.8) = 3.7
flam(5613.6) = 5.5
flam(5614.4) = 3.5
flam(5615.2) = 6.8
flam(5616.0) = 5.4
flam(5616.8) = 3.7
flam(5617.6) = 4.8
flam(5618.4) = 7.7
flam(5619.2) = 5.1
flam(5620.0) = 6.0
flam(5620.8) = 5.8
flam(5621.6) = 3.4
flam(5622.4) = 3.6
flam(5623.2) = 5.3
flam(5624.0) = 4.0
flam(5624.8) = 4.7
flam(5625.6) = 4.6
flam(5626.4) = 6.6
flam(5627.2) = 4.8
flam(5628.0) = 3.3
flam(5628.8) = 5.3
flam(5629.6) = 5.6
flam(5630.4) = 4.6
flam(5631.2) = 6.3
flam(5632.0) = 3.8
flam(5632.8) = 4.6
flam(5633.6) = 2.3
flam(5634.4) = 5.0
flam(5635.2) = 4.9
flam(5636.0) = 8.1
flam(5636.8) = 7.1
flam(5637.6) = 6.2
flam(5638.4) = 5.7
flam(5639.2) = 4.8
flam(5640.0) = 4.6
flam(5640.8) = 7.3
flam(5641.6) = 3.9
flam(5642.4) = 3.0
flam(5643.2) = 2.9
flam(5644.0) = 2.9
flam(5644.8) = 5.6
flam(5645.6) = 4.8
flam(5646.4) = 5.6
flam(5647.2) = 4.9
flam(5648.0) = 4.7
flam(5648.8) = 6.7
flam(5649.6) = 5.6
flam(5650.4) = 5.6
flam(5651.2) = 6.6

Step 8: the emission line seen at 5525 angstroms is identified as H-beta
